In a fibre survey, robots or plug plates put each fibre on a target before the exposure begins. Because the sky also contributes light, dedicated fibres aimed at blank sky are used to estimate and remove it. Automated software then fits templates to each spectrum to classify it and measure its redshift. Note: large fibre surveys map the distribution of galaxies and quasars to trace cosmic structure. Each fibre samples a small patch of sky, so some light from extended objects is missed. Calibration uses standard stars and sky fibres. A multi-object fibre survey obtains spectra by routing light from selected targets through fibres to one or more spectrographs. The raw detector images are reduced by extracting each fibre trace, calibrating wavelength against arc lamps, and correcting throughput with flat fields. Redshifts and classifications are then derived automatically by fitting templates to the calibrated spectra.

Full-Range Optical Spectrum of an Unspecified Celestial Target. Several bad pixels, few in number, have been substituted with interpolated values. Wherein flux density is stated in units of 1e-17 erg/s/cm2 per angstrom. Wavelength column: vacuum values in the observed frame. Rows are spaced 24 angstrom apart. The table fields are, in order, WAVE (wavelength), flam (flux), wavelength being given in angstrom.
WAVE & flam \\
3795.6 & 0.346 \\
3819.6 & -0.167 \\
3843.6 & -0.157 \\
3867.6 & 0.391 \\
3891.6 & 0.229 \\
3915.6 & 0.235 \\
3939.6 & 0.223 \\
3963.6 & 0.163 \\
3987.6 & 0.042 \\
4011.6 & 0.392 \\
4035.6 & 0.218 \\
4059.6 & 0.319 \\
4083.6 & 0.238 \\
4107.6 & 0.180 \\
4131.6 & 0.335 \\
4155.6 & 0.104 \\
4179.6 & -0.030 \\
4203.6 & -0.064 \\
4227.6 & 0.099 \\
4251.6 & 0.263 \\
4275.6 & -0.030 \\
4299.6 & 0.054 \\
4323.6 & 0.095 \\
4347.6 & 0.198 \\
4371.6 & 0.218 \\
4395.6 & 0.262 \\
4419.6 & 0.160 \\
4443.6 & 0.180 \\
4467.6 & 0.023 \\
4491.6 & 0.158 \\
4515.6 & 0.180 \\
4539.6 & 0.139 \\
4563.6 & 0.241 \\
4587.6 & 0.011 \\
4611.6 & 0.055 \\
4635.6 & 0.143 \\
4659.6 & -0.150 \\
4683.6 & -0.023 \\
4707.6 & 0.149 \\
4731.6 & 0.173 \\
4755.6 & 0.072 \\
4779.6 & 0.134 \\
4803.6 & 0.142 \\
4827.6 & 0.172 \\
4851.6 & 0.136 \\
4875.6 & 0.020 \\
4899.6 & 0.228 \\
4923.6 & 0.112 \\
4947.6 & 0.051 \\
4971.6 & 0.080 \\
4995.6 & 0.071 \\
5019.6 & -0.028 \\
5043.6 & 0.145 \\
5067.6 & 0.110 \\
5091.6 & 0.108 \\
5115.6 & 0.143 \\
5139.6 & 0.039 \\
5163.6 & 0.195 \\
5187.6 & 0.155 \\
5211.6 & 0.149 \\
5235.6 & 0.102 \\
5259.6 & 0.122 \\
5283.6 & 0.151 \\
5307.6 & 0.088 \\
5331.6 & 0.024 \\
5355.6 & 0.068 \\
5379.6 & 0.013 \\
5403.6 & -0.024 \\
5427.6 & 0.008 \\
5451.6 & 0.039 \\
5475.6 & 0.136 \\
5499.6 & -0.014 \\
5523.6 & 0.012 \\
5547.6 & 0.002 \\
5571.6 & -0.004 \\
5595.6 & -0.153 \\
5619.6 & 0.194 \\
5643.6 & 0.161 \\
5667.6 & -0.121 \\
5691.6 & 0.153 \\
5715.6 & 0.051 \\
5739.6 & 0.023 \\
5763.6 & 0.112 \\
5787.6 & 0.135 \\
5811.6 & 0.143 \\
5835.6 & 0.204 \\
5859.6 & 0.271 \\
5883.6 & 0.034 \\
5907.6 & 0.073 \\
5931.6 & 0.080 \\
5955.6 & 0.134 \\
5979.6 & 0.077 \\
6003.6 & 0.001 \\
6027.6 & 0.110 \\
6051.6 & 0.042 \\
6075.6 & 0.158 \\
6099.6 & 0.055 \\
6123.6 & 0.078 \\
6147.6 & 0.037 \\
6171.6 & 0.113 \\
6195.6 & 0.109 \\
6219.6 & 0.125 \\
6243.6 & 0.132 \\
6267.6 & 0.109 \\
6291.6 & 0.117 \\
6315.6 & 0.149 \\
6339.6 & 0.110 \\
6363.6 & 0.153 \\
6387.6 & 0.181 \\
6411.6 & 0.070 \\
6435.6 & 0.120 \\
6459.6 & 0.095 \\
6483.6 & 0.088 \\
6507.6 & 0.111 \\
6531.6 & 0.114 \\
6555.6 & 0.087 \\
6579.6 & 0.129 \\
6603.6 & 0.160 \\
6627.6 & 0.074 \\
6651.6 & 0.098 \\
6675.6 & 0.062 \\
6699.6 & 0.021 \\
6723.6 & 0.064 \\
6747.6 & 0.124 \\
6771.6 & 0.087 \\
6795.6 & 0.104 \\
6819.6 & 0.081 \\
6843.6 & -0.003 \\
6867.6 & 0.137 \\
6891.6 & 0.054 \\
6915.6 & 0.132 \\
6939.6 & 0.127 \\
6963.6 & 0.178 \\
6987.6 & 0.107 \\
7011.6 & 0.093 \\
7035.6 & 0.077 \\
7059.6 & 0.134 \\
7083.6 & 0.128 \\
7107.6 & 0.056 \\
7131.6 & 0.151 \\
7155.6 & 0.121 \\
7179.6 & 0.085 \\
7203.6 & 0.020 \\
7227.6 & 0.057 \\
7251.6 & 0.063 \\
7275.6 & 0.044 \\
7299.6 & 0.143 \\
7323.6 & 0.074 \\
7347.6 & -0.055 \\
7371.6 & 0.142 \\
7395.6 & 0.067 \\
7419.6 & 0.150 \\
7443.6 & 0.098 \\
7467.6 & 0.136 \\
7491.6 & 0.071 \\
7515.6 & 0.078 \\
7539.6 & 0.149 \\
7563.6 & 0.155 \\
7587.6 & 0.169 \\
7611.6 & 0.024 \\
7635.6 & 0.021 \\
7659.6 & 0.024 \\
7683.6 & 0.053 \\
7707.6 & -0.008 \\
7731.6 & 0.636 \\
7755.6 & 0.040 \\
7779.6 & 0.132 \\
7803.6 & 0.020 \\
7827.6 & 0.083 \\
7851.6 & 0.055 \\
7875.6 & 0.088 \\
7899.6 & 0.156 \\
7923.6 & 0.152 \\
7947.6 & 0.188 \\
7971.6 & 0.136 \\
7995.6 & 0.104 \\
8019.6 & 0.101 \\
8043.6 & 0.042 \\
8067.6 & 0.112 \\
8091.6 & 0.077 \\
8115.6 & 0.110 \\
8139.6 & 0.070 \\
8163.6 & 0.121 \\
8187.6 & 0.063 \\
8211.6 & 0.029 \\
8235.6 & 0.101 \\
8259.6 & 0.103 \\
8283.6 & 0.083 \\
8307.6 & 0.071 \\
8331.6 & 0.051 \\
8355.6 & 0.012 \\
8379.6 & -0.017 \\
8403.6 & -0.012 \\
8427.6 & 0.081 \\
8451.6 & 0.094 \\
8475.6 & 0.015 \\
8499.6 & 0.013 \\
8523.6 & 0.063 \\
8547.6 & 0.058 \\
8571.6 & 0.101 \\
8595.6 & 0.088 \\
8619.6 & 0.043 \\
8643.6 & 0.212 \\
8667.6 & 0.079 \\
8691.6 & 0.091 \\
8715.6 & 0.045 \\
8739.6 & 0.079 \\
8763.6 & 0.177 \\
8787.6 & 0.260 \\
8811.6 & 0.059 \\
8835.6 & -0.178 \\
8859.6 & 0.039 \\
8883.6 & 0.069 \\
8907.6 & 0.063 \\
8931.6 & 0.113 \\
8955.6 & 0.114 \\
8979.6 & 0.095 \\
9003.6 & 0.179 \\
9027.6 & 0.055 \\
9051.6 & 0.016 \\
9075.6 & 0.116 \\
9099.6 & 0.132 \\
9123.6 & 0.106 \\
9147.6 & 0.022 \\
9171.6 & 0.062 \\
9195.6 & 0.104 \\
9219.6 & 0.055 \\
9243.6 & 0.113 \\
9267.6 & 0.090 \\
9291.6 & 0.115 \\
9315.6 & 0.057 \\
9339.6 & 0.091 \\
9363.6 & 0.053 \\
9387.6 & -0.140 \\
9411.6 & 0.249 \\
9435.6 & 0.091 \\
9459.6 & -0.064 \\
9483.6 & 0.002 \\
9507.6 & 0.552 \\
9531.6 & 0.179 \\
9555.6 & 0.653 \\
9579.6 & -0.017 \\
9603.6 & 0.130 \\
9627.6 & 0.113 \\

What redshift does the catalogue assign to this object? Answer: 1.562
